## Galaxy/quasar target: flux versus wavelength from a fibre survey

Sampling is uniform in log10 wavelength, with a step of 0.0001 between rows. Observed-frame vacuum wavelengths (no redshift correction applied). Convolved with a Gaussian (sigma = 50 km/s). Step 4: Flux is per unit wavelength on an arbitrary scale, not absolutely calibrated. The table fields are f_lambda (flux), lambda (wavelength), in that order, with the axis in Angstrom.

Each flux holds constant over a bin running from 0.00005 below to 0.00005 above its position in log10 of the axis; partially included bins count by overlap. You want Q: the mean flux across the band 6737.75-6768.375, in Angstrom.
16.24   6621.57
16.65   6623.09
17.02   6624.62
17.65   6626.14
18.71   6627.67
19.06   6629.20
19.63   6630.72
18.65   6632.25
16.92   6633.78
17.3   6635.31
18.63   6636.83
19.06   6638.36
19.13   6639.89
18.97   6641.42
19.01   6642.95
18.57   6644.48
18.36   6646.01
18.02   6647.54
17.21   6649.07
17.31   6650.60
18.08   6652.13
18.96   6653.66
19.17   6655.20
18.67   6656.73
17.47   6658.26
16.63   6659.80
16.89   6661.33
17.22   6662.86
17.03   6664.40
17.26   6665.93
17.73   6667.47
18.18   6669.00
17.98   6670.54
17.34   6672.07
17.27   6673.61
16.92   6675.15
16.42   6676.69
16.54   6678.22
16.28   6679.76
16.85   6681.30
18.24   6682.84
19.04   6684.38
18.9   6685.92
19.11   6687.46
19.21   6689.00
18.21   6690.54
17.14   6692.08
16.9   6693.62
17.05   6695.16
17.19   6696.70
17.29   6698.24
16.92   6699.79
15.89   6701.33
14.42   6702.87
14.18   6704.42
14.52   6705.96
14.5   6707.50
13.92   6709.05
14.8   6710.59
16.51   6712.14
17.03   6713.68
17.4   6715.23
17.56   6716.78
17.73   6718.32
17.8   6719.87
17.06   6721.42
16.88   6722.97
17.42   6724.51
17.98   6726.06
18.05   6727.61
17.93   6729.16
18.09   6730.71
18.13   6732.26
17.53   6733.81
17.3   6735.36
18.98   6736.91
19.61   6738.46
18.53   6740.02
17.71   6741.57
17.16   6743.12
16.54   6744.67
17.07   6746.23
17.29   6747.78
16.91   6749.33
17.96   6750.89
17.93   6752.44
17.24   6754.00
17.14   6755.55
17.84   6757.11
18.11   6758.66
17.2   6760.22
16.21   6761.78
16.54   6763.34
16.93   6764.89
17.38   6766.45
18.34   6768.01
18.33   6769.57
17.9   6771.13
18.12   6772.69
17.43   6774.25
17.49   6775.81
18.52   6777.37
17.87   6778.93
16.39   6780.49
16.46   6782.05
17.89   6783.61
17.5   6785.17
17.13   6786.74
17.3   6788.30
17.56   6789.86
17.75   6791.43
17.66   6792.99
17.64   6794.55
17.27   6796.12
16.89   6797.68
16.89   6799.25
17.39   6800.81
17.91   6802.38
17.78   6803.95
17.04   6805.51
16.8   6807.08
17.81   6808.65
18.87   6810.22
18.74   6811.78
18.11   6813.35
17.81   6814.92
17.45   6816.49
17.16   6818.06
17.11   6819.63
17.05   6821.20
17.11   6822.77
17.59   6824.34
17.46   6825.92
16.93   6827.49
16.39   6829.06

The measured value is 17.5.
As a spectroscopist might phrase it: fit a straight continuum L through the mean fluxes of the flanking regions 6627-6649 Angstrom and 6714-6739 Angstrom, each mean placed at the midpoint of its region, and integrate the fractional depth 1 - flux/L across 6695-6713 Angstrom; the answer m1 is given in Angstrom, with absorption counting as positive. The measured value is 2.4 Angstrom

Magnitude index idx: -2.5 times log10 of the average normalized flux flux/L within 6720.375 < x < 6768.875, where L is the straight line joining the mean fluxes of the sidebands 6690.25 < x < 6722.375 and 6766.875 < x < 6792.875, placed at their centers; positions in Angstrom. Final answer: -0.04 mag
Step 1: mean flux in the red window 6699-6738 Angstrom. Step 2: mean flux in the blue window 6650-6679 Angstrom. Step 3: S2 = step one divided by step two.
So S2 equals 0.96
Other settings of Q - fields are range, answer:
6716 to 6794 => 17.6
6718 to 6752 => 17.7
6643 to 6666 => 17.8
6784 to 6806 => 17.4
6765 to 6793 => 17.6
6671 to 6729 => 16.9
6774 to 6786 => 17.4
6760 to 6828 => 17.5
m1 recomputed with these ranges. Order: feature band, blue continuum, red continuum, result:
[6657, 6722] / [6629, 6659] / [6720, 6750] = 3.9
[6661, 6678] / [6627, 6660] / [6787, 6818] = 0.9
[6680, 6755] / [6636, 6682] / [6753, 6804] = 1.6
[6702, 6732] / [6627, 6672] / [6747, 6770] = 1.9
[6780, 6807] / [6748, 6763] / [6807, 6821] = 0.5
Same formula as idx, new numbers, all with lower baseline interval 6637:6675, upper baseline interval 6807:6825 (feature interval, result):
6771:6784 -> 0.01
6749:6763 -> 0.03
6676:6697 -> 0.01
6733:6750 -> 0.01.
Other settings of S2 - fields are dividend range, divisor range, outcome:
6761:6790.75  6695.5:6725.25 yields 1.07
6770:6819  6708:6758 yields 1.01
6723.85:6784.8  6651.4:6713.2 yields 1.03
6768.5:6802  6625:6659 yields 0.95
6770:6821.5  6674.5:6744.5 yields 1.02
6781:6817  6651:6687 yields 1.00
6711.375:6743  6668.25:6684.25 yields 1.03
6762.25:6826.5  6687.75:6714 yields 1.08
